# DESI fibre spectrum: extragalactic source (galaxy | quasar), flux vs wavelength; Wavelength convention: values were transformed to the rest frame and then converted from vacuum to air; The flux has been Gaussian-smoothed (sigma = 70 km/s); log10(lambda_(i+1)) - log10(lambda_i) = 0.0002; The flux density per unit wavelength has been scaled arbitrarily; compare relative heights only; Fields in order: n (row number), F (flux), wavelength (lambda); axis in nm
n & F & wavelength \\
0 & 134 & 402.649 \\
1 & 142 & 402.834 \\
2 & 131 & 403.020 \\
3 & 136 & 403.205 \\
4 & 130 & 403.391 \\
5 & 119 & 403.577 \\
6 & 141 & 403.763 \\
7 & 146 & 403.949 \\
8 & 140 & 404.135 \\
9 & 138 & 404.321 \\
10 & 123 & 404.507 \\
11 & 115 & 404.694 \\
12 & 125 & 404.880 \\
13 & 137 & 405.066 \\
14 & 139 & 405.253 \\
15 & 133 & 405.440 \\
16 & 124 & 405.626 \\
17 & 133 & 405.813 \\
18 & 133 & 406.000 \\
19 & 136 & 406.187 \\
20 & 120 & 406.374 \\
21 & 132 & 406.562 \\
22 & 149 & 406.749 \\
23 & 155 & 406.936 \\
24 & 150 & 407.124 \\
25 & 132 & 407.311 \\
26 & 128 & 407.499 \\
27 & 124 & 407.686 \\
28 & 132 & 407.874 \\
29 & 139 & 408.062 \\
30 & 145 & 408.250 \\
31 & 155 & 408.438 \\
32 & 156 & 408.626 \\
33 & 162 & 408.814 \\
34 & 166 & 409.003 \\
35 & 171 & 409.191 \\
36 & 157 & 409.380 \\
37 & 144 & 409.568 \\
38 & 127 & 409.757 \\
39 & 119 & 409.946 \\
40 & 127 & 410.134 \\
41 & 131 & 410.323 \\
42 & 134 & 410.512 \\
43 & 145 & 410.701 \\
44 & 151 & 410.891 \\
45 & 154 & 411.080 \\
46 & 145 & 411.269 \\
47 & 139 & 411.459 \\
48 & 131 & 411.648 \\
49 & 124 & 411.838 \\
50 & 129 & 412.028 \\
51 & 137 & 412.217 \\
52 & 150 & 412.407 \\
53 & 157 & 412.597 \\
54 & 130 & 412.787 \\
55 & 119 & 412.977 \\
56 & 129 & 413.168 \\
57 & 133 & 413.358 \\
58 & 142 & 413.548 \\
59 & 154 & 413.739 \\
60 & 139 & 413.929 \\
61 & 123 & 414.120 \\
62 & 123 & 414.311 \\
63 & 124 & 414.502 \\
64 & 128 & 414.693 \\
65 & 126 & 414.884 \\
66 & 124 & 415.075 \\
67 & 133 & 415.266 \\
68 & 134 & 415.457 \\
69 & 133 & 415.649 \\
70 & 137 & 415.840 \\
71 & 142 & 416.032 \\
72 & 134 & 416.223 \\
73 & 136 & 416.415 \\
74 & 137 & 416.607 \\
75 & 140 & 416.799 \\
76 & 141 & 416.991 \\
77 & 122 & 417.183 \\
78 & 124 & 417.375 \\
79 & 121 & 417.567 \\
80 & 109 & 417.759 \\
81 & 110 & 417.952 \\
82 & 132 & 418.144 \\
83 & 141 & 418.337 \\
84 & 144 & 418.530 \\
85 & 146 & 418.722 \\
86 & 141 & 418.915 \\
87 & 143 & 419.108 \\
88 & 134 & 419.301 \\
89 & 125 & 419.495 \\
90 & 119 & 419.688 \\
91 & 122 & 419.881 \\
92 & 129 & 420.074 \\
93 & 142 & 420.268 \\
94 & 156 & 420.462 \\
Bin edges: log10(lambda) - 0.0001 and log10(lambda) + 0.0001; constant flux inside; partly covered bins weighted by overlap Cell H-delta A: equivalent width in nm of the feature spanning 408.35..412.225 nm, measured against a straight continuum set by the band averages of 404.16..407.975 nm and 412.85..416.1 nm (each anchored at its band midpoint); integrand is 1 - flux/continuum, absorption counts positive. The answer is -0.31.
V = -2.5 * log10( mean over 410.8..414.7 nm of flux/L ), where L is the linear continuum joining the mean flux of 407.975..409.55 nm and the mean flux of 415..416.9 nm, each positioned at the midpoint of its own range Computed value 0.06 mag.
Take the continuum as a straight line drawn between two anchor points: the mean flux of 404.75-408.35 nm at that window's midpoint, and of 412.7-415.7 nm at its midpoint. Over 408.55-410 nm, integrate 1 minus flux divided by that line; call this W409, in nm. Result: -0.19 nm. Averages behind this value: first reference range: 135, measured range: 151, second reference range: 131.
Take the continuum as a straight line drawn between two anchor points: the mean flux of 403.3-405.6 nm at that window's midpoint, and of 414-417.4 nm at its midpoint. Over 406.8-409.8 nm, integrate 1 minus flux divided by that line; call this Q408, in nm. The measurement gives -0.34 nm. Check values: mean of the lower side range 132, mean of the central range 147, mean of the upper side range 131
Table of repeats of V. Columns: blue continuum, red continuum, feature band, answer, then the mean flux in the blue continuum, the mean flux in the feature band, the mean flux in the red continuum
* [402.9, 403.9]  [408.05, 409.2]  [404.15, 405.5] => 0.067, 132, 130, 156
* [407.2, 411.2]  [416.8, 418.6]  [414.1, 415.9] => 0.032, 143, 129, 128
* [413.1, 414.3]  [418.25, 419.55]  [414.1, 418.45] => 0.067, 136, 129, 140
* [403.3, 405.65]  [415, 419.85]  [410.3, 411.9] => -0.065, 132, 140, 132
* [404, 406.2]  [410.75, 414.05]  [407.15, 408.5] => -0.020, 131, 137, 139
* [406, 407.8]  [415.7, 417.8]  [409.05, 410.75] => -0.042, 136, 140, 132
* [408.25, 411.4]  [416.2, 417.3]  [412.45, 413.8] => 0.024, 146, 138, 135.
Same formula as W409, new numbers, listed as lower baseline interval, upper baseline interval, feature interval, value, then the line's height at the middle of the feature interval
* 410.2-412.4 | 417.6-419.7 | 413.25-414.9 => 0.04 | 136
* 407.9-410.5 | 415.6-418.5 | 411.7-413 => 0.03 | 140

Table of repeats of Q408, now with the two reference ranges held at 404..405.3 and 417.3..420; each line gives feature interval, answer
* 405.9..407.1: -0.07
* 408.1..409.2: -0.22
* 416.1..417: -0.05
